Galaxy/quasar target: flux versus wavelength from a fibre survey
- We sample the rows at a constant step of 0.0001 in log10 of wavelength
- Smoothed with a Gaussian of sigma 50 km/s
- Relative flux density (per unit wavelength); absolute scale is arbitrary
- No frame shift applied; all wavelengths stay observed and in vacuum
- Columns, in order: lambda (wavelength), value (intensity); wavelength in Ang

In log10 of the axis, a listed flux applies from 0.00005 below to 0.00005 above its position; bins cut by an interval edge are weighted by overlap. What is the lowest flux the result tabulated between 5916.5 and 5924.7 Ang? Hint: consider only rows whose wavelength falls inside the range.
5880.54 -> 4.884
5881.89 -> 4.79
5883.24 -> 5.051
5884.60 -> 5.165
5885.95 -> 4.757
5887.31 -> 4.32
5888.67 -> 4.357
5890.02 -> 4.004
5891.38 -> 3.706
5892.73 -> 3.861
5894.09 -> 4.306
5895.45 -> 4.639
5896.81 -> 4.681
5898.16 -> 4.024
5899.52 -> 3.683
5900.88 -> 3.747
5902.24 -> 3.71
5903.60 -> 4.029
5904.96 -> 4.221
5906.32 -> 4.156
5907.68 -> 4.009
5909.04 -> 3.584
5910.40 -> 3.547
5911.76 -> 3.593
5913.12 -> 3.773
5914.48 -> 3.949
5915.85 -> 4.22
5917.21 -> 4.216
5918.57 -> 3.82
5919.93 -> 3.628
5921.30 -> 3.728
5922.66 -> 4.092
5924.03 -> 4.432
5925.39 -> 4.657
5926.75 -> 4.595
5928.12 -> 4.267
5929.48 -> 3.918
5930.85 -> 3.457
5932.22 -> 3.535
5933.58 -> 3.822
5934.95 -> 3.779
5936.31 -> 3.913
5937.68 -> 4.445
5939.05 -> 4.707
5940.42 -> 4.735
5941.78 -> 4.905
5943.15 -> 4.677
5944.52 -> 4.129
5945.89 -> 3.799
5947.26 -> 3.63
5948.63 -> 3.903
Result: 3.628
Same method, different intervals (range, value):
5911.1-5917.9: 3.593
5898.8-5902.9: 3.683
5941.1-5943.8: 4.677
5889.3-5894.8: 3.706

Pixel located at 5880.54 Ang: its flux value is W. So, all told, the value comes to 4.884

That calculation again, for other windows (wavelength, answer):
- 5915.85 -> 4.22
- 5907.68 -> 4.009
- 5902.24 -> 3.71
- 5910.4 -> 3.547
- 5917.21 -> 4.216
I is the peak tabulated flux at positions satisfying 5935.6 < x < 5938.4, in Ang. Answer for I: 4.445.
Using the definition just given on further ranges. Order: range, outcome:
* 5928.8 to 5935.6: 3.918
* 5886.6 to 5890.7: 4.357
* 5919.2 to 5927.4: 4.657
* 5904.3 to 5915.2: 4.221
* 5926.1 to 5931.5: 4.595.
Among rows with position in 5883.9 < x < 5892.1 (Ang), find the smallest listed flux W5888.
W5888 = 3.706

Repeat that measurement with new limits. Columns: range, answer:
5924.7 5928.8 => 4.267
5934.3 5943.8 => 3.779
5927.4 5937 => 3.457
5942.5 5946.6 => 3.799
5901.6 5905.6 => 3.71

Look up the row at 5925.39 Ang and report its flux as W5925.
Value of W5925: 4.657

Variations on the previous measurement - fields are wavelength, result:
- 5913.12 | 3.773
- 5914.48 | 3.949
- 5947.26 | 3.63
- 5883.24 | 5.051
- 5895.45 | 4.639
